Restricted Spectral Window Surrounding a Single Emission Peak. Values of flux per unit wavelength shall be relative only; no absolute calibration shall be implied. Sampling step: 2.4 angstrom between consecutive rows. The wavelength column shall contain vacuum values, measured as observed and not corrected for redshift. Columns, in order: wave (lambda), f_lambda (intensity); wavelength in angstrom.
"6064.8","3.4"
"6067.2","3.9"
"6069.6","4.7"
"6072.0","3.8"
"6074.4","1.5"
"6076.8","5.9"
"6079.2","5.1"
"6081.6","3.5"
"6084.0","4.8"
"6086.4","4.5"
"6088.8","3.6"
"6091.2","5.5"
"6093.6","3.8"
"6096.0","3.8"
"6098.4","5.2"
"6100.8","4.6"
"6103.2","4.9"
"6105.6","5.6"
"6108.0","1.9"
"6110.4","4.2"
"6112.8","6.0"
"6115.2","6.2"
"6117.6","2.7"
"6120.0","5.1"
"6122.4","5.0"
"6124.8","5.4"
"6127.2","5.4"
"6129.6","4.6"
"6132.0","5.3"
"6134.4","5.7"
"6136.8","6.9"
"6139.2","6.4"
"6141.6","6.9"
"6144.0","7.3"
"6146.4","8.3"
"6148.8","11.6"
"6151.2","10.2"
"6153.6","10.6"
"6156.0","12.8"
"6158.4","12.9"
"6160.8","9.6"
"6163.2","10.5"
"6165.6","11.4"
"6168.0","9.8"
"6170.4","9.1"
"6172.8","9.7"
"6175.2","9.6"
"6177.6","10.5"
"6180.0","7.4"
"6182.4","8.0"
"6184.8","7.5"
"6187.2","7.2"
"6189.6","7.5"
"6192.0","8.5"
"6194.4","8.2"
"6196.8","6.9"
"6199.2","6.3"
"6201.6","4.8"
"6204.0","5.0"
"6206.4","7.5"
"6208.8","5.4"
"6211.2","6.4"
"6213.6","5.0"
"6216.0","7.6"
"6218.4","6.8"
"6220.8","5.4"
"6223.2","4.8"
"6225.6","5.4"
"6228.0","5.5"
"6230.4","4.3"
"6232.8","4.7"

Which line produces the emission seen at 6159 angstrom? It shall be C IV 1549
